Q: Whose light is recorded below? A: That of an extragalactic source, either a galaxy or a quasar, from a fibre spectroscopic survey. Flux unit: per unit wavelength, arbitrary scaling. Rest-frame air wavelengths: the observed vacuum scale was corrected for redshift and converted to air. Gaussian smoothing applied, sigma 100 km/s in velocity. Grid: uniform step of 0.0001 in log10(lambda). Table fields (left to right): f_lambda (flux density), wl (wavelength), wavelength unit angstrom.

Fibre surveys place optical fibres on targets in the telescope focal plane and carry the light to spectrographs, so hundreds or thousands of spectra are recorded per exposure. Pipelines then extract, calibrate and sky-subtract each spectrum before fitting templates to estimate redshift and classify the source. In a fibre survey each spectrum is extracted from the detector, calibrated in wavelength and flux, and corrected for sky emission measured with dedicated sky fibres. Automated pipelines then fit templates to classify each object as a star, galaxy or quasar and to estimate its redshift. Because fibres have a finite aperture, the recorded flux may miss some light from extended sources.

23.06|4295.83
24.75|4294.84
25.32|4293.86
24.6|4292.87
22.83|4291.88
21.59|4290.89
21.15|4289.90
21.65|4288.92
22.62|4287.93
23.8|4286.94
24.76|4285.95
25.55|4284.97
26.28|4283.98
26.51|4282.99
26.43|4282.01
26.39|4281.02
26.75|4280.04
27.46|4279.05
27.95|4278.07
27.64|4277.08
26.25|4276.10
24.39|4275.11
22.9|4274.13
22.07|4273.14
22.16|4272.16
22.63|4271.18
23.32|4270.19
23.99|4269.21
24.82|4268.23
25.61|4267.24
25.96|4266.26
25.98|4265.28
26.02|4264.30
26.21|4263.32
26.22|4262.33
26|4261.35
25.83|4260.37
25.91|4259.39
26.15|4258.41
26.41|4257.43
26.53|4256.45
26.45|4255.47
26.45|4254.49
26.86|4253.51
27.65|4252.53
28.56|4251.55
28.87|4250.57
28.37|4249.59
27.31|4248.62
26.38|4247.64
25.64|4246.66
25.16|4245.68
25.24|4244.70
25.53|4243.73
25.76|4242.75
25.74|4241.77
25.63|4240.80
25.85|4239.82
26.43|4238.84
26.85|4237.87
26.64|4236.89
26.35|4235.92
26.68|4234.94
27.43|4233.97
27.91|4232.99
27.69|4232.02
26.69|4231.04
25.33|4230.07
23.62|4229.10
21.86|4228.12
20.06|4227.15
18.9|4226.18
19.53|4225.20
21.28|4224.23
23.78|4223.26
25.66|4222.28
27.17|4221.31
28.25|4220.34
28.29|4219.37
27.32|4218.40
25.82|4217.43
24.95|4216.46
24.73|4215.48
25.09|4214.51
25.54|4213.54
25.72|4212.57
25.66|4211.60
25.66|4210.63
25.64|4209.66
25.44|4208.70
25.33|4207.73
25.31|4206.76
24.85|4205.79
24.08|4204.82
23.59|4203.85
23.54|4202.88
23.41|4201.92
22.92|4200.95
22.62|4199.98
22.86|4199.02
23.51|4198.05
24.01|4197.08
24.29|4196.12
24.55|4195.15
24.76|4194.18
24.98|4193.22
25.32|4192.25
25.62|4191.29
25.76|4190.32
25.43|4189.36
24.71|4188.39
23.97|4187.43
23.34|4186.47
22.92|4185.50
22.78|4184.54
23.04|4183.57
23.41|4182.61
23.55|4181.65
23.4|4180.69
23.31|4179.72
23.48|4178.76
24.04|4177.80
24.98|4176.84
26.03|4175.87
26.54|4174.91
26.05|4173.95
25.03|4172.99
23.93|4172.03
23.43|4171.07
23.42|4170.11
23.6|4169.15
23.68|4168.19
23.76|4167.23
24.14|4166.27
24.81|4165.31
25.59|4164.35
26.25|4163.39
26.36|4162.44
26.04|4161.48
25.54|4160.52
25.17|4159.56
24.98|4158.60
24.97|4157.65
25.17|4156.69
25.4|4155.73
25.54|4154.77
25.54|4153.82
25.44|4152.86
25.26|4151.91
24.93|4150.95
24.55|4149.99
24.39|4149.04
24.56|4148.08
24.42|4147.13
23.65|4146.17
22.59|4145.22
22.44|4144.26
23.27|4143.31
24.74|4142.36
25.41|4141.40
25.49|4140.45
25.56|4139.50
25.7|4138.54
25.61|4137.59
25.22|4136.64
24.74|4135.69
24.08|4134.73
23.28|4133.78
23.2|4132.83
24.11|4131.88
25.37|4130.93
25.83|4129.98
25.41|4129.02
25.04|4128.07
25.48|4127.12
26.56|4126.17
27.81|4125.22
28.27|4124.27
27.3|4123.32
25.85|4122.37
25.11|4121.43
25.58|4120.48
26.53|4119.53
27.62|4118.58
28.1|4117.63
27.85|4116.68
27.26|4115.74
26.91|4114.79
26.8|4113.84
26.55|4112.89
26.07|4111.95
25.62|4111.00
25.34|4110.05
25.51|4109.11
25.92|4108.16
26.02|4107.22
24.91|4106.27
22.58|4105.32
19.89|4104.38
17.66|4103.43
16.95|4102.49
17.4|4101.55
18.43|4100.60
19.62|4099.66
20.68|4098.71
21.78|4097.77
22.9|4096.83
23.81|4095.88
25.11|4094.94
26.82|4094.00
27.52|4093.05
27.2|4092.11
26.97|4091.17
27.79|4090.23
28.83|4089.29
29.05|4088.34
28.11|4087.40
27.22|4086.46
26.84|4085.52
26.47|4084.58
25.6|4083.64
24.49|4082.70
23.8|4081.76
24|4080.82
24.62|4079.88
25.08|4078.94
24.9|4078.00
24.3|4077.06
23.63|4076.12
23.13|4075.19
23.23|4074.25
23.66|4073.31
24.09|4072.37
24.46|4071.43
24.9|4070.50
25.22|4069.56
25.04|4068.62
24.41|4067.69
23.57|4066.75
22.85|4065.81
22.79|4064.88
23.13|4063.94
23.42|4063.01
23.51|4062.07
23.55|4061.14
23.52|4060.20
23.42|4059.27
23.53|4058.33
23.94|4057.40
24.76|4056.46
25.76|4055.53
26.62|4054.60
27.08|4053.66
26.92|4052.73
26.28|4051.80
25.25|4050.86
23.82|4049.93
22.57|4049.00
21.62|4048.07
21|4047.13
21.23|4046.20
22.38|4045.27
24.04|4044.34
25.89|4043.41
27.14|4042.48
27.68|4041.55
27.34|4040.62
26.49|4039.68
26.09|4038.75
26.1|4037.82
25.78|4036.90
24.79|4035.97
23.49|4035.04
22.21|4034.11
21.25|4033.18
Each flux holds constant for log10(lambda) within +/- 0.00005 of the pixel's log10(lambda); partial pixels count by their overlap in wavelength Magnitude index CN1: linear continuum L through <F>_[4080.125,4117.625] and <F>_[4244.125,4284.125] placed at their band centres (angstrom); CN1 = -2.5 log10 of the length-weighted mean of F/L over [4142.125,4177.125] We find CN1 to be 0.02 mag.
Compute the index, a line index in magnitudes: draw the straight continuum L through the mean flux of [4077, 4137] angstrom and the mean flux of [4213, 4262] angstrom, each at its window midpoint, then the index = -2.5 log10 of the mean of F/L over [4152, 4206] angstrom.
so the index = 0.04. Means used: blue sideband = 25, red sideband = 25.8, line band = 24.5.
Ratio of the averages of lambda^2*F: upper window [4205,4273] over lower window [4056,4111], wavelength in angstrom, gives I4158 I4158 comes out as 1.1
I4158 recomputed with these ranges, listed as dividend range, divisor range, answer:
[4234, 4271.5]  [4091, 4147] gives 1.13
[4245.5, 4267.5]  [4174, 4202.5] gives 1.14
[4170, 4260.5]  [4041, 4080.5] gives 1.12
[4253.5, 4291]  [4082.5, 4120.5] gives 1.10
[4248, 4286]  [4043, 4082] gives 1.19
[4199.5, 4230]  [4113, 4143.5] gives 0.98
